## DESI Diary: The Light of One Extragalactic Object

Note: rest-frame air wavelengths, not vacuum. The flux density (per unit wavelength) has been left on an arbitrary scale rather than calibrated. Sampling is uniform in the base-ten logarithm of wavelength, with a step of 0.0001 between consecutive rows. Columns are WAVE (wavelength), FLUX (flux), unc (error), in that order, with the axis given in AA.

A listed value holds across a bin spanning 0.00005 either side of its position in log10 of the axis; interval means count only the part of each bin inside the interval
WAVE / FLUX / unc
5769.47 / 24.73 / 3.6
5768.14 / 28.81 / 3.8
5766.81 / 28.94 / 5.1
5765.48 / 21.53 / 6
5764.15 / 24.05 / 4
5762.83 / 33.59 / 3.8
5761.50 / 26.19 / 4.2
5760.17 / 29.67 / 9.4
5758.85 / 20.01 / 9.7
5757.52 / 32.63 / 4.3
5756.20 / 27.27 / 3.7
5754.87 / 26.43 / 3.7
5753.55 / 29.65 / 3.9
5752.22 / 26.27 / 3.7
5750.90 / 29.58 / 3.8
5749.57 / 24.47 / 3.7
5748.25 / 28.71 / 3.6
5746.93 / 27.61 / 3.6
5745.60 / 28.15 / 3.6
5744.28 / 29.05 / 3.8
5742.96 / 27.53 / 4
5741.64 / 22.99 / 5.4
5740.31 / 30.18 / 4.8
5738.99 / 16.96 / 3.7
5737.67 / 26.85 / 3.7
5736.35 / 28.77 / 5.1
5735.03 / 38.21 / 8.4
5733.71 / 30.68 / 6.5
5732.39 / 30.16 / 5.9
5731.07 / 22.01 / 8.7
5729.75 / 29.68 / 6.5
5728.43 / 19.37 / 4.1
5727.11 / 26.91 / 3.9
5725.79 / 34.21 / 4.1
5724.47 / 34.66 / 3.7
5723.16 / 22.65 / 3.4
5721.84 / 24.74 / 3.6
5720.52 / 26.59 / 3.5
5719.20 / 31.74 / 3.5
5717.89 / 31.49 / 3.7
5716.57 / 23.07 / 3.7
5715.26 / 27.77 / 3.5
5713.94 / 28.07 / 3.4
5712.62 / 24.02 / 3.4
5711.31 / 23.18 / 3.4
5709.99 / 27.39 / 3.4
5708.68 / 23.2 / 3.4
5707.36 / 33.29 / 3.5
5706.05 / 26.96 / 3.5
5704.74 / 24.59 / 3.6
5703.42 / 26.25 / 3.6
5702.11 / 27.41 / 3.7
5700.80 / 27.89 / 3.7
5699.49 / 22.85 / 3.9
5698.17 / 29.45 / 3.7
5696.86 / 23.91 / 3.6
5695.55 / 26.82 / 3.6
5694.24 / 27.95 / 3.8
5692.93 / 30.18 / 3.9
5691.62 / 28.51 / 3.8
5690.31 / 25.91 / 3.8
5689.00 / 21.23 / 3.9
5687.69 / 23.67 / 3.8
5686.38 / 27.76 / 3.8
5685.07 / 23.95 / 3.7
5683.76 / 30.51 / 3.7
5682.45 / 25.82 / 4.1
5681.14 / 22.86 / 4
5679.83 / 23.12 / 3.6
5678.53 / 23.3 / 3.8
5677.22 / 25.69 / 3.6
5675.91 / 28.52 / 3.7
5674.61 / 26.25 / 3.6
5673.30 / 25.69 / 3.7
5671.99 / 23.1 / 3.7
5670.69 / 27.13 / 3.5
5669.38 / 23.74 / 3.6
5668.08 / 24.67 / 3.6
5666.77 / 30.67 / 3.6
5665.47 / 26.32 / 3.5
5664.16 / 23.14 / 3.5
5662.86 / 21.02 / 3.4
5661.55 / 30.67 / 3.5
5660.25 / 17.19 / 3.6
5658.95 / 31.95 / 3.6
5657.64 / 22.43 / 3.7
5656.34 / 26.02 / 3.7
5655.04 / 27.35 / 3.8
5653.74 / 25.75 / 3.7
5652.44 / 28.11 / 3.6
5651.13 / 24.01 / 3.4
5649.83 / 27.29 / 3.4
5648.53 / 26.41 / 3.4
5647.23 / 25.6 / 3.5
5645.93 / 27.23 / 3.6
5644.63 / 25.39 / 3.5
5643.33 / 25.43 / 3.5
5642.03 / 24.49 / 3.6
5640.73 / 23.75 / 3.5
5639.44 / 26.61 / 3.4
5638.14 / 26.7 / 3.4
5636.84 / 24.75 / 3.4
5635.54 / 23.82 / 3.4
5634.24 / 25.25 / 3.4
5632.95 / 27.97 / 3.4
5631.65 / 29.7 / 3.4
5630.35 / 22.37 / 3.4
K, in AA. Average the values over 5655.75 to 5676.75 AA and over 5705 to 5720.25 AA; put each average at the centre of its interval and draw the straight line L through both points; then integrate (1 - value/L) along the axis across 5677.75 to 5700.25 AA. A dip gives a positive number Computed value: 0.5 AA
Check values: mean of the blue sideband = 25.5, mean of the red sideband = 27.2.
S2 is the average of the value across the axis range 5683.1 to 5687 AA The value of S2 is 27.4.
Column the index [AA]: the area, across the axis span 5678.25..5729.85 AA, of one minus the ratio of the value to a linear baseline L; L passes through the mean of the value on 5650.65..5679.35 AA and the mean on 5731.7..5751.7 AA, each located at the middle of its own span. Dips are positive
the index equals 0.5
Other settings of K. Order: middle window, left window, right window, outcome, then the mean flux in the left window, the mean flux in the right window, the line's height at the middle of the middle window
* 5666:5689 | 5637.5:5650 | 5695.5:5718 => 0.5 AA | 25.8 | 26.4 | 26.1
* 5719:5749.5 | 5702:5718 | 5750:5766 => -0.9 AA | 26.5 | 27.2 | 26.9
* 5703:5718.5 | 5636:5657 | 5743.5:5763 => 0.3 AA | 25.9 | 27.8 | 27.1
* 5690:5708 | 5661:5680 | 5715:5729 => -0.4 AA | 25.6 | 27.6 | 26.7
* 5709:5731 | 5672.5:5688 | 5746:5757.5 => -0.2 AA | 25.6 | 27.8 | 26.8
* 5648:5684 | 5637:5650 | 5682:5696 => 0.8 AA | 25.8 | 26.6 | 26.2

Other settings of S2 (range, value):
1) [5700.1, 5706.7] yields 26.6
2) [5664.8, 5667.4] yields 28.4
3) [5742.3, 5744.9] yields 28.3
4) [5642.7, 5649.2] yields 26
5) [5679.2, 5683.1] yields 23.9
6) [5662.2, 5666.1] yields 23.4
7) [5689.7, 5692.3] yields 27.3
